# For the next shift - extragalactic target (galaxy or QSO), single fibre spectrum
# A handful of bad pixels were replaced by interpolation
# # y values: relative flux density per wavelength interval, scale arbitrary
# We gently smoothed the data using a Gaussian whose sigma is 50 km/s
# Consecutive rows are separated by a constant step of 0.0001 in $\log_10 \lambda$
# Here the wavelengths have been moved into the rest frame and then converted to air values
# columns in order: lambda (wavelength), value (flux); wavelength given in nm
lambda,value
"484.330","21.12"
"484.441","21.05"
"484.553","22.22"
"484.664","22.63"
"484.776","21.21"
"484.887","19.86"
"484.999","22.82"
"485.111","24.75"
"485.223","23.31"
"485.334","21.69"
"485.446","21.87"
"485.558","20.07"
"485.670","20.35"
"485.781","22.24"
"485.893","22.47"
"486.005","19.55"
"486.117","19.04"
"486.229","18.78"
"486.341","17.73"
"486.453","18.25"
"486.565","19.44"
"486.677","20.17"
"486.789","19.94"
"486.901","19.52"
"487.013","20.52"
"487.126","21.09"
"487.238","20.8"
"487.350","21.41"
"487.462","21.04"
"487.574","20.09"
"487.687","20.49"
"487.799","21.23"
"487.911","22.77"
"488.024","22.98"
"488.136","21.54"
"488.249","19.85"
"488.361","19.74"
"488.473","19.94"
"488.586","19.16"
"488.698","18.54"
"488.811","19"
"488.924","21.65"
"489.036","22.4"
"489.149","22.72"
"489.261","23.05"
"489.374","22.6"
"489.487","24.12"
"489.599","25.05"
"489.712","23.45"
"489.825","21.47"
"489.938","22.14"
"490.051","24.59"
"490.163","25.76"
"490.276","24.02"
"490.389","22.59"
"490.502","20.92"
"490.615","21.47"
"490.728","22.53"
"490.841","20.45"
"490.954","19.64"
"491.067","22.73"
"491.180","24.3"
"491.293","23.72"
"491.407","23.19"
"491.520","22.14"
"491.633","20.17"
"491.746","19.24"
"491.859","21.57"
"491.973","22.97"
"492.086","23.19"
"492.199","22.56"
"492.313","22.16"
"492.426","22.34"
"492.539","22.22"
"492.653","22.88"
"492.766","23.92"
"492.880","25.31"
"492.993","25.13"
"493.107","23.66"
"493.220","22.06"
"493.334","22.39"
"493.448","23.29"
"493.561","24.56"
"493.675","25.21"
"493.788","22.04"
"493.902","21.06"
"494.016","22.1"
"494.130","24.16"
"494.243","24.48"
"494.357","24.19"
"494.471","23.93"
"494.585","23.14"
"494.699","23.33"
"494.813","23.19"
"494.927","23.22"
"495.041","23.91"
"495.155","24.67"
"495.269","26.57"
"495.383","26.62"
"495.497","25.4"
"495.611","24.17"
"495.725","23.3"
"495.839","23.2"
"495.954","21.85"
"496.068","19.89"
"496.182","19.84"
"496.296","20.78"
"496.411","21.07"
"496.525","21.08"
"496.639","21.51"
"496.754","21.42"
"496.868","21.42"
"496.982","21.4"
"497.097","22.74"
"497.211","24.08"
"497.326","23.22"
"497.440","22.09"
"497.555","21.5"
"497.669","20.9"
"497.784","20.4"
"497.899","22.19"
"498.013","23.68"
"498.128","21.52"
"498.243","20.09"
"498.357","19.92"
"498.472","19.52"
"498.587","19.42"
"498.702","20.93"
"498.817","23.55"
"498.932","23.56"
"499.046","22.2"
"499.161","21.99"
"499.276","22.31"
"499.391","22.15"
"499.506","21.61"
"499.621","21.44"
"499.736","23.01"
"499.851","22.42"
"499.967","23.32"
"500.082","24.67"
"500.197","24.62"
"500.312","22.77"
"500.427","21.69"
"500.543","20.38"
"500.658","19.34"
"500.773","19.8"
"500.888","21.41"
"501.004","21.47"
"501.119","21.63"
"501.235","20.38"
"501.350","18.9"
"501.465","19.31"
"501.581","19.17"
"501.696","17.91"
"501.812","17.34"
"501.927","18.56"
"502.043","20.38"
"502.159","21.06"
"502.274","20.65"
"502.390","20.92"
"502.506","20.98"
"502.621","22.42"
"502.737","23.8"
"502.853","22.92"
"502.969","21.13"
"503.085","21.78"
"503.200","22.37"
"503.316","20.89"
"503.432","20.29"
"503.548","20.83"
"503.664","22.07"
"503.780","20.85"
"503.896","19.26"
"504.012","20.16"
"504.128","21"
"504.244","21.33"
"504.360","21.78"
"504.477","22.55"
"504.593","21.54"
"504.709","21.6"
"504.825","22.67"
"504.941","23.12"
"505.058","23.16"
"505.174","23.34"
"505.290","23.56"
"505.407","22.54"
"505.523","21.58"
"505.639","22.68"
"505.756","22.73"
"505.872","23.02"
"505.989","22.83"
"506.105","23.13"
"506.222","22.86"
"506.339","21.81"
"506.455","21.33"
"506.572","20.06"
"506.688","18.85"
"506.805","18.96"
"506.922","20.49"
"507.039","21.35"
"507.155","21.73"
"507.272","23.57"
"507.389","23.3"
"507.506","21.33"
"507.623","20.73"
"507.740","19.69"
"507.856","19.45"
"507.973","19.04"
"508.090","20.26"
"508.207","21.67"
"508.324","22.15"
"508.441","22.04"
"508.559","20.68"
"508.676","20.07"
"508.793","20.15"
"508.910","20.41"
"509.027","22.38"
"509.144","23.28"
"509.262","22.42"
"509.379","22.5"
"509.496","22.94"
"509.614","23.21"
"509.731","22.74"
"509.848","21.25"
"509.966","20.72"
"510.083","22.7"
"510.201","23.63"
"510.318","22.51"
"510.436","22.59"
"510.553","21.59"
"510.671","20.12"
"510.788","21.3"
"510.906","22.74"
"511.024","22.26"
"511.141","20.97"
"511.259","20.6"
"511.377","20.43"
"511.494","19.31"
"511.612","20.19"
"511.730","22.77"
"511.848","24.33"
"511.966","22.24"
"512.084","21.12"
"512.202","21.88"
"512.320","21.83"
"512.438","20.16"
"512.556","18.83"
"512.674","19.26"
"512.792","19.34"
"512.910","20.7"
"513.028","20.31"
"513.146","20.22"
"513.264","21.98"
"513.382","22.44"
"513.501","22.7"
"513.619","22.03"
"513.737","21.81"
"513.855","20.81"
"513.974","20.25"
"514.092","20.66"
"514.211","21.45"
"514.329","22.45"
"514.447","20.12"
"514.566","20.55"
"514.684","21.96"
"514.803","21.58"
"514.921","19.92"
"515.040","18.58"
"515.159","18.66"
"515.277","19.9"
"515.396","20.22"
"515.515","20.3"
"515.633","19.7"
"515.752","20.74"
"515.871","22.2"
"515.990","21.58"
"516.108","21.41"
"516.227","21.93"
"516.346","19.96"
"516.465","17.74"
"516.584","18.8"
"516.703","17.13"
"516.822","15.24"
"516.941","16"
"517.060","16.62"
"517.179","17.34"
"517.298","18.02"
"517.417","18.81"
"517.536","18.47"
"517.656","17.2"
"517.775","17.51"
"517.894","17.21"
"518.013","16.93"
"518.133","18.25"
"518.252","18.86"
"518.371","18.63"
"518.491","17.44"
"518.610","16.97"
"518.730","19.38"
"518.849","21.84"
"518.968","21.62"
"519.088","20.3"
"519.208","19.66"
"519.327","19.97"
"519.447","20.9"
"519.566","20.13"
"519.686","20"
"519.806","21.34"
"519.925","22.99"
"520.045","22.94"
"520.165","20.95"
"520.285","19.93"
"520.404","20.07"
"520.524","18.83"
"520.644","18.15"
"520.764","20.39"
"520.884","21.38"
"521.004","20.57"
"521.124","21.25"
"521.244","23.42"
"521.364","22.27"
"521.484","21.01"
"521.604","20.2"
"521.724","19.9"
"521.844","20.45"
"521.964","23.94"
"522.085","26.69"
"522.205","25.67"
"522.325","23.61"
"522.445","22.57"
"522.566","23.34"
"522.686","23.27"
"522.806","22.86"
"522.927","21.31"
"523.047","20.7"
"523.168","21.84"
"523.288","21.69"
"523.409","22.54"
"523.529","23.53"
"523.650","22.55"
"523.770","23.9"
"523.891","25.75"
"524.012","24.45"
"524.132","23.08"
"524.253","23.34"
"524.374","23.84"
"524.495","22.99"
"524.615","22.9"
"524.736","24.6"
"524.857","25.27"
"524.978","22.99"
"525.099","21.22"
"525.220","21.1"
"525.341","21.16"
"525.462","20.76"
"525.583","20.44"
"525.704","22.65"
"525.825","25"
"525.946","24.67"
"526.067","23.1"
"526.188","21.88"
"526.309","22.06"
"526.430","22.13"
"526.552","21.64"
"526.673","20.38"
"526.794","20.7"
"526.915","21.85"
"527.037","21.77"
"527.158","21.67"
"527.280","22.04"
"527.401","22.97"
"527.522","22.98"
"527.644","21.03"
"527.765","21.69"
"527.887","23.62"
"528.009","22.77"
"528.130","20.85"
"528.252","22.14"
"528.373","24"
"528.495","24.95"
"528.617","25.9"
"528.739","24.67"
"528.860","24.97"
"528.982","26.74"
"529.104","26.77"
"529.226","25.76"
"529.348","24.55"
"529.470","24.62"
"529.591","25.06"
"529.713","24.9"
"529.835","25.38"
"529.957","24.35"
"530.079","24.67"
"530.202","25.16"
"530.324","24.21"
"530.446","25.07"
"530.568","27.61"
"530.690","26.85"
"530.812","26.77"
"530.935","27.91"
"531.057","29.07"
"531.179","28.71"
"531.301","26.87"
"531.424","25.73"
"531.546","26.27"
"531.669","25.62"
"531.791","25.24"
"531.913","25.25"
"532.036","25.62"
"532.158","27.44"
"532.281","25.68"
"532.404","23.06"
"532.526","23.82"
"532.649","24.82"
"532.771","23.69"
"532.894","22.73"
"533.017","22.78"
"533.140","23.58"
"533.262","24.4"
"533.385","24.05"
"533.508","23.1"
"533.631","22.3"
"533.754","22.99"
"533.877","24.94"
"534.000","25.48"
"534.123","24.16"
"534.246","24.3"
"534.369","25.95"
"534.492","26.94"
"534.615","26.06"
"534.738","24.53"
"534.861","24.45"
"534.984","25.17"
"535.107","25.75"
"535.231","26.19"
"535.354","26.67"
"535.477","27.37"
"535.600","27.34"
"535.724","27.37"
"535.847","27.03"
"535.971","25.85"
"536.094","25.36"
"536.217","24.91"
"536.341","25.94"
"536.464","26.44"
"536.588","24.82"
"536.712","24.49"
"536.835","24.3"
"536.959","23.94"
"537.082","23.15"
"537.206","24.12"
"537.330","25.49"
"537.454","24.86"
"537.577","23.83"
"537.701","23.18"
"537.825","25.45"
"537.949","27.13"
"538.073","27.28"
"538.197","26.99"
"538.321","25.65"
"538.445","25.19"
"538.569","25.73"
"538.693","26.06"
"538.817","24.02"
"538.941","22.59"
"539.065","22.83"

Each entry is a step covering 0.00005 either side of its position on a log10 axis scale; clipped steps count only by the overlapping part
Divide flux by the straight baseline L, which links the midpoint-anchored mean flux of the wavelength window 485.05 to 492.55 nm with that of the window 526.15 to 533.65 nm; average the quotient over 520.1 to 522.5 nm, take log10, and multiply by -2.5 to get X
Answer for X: 0.10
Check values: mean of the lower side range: 21.5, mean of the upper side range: 24.3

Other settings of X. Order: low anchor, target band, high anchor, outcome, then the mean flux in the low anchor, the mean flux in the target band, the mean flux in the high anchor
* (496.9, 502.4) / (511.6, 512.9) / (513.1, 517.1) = -0.03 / 21.3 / 21.1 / 20.2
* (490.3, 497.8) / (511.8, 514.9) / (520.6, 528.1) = 0.07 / 22.7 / 21.2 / 22.4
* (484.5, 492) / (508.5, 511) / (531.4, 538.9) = 0.06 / 21.5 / 21.9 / 25.1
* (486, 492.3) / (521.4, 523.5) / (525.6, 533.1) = 0.06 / 21.4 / 22.5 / 24.3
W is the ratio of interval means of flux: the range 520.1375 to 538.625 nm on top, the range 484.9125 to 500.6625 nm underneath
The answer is 1.08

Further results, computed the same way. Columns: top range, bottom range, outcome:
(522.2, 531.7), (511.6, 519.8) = 1.19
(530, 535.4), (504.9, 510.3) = 1.16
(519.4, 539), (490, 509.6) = 1.09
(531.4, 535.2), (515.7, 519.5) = 1.31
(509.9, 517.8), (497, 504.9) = 0.96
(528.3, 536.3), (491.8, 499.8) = 1.12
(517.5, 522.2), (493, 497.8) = 0.89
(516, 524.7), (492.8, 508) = 0.95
